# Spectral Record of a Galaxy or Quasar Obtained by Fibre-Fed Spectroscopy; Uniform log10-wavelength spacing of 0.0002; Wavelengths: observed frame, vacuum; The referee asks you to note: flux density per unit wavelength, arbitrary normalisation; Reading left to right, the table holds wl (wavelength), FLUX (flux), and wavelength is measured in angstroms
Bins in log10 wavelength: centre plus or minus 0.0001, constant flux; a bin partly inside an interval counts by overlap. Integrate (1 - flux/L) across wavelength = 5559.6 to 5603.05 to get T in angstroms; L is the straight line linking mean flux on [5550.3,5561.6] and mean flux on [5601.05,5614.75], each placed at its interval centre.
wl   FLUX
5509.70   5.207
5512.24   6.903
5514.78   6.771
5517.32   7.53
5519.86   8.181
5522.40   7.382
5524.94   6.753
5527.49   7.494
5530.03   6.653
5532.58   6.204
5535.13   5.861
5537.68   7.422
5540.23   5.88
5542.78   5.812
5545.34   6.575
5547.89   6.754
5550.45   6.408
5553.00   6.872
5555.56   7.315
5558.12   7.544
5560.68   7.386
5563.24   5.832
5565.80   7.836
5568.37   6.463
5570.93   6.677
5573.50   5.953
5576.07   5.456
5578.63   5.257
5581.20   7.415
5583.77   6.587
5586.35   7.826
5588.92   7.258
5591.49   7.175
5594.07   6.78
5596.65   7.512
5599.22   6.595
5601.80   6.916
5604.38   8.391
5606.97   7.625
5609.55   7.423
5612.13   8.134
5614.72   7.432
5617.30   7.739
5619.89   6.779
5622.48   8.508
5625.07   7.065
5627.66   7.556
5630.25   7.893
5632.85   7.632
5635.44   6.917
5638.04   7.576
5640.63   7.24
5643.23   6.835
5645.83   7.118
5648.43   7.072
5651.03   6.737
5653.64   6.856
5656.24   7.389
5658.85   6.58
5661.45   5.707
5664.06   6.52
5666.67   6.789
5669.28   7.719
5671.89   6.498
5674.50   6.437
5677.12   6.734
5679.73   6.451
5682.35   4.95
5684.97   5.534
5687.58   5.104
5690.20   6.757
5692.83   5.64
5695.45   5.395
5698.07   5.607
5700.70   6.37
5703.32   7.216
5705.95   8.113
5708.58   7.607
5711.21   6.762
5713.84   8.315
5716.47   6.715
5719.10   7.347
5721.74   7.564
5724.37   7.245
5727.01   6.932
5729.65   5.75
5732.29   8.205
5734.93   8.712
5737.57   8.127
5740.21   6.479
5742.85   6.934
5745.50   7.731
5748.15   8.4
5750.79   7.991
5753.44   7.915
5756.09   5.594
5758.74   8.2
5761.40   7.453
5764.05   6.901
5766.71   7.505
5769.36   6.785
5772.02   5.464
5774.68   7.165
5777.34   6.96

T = 3.9 angstroms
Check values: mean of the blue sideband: 7.17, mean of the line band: 6.76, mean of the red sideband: 7.7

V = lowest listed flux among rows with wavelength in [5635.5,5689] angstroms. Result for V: 4.95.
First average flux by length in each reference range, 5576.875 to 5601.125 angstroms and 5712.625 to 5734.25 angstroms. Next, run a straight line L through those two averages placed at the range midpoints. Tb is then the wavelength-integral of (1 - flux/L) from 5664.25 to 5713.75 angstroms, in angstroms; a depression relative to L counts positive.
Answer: 5.0 angstroms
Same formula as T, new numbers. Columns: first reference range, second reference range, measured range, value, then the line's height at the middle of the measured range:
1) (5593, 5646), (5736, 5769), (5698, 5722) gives 0.6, 7.43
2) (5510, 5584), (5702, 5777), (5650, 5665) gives 0.9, 7.06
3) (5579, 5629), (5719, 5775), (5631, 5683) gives 3.7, 7.34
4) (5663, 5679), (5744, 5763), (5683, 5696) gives 2.4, 6.96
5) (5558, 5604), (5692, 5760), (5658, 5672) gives 0.8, 7.04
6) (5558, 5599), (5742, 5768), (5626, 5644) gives -1.0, 7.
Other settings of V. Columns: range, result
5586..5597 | 6.78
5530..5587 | 5.257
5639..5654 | 6.737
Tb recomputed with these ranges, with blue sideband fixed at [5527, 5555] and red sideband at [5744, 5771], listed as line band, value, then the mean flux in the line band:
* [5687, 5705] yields 2.7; 6.09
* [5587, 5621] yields -2.9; 7.38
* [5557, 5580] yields 0.5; 6.49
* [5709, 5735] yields -0.1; 7.3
